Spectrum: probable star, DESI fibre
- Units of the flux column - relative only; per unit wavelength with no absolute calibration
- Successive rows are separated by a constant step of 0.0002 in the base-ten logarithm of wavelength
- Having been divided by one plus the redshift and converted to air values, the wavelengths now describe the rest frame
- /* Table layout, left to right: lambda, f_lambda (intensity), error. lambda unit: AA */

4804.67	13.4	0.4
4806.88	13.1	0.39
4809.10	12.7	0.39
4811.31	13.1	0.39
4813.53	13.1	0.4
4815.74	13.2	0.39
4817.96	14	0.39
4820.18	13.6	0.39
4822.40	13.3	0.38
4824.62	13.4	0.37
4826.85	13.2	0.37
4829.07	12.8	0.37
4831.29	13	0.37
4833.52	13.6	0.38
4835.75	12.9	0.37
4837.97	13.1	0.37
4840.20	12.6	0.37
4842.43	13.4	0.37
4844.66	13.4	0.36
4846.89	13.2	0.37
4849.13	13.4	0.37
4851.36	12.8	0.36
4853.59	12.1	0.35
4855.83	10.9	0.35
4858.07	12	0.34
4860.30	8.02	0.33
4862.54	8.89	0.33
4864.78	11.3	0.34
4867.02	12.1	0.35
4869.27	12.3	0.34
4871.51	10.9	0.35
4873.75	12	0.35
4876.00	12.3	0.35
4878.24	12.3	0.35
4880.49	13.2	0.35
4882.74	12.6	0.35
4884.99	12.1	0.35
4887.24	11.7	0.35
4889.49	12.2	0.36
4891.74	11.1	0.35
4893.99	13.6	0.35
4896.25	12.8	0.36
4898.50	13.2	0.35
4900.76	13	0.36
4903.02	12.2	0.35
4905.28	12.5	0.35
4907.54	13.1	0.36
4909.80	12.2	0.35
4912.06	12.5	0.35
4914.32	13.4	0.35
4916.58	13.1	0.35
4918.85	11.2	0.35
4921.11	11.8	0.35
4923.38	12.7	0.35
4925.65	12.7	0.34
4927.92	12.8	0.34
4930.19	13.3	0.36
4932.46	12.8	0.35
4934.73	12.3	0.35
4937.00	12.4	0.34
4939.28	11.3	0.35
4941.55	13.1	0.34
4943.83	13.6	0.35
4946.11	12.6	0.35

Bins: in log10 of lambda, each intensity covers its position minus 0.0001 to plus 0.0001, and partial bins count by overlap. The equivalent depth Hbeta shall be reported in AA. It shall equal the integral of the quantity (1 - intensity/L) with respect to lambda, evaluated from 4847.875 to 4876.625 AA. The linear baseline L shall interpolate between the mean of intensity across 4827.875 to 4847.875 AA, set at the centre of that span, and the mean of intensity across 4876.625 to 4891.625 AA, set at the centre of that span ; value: 2.75 AA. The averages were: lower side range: 13.1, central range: 11.5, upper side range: 12.3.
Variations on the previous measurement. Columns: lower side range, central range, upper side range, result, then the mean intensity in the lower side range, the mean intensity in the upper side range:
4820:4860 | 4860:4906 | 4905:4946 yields 2.6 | 12.8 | 12.6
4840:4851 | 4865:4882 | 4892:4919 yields 1.1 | 13.2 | 12.7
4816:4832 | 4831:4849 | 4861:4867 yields -1.6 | 13.3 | 10.3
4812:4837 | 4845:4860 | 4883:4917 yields 0.9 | 13.3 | 12.6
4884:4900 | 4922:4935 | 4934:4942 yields -0.6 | 12.4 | 12.2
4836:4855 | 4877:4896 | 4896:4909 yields 0.7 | 13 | 12.8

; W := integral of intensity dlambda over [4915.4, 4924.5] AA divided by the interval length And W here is 12.2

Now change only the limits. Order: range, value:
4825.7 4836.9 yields 13.1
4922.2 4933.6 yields 12.9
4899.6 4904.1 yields 12.6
